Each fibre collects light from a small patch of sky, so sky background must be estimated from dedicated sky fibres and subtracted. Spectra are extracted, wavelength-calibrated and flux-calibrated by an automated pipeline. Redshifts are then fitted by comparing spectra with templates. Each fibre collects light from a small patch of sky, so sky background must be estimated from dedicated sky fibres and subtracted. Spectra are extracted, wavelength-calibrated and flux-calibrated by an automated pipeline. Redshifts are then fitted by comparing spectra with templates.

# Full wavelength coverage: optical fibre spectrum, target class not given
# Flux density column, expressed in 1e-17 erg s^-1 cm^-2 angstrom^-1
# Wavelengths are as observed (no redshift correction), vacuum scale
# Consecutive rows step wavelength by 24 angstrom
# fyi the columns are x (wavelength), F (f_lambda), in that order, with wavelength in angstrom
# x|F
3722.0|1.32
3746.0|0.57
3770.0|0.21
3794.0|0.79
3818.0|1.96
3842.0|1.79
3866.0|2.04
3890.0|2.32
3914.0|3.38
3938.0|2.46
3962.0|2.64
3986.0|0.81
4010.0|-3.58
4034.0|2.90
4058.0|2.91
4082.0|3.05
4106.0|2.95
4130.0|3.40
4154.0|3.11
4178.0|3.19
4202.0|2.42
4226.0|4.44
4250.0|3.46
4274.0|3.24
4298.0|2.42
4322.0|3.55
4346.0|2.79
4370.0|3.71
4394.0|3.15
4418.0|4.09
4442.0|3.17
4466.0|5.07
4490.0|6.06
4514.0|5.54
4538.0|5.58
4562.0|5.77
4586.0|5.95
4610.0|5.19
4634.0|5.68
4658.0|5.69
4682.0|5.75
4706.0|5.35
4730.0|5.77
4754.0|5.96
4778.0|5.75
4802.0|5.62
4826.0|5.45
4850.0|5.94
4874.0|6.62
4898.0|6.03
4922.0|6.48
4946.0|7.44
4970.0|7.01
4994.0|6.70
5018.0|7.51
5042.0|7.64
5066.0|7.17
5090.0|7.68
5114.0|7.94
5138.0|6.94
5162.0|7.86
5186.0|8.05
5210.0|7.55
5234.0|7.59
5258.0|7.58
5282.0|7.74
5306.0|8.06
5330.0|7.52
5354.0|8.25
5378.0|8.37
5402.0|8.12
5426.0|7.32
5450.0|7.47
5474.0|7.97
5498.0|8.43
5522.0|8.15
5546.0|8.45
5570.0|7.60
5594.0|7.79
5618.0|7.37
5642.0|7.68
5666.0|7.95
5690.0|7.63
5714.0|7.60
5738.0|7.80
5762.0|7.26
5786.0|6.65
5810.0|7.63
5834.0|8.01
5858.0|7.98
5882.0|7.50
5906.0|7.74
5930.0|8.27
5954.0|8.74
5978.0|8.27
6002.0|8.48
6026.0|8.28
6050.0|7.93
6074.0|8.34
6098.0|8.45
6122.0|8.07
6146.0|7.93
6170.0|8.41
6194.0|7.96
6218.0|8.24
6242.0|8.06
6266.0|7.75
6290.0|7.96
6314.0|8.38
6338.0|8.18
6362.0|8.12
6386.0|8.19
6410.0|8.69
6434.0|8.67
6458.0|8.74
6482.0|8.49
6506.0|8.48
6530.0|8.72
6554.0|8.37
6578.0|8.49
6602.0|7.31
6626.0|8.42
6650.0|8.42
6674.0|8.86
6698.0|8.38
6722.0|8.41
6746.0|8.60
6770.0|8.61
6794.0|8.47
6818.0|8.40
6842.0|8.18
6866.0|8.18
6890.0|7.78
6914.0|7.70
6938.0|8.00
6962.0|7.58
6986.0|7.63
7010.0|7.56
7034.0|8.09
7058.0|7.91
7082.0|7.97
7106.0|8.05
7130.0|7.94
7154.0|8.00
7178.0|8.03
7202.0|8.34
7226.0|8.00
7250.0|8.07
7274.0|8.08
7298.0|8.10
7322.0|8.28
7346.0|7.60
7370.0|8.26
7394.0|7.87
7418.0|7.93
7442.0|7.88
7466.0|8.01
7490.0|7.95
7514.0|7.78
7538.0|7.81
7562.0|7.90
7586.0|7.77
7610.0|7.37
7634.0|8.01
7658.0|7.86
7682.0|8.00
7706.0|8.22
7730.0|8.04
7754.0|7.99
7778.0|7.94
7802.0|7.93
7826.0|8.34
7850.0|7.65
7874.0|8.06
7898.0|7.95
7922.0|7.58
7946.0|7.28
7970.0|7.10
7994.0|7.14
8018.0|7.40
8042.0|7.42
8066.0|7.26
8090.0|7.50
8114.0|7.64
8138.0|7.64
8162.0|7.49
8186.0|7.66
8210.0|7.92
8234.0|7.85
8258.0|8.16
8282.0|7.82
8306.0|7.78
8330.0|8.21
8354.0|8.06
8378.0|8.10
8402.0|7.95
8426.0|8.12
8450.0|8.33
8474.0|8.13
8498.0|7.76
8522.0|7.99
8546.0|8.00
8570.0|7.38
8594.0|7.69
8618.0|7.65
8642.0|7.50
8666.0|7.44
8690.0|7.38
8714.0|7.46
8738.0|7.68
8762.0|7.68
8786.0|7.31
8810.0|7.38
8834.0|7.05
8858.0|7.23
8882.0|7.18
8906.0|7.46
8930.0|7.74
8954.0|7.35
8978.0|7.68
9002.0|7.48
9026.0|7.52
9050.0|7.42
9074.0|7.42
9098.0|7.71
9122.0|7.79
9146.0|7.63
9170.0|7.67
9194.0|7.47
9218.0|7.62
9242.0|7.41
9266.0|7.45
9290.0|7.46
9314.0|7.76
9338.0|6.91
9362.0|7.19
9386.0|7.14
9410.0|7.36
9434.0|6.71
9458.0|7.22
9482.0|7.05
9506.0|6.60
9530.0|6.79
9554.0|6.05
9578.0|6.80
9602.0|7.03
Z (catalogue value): 0.119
